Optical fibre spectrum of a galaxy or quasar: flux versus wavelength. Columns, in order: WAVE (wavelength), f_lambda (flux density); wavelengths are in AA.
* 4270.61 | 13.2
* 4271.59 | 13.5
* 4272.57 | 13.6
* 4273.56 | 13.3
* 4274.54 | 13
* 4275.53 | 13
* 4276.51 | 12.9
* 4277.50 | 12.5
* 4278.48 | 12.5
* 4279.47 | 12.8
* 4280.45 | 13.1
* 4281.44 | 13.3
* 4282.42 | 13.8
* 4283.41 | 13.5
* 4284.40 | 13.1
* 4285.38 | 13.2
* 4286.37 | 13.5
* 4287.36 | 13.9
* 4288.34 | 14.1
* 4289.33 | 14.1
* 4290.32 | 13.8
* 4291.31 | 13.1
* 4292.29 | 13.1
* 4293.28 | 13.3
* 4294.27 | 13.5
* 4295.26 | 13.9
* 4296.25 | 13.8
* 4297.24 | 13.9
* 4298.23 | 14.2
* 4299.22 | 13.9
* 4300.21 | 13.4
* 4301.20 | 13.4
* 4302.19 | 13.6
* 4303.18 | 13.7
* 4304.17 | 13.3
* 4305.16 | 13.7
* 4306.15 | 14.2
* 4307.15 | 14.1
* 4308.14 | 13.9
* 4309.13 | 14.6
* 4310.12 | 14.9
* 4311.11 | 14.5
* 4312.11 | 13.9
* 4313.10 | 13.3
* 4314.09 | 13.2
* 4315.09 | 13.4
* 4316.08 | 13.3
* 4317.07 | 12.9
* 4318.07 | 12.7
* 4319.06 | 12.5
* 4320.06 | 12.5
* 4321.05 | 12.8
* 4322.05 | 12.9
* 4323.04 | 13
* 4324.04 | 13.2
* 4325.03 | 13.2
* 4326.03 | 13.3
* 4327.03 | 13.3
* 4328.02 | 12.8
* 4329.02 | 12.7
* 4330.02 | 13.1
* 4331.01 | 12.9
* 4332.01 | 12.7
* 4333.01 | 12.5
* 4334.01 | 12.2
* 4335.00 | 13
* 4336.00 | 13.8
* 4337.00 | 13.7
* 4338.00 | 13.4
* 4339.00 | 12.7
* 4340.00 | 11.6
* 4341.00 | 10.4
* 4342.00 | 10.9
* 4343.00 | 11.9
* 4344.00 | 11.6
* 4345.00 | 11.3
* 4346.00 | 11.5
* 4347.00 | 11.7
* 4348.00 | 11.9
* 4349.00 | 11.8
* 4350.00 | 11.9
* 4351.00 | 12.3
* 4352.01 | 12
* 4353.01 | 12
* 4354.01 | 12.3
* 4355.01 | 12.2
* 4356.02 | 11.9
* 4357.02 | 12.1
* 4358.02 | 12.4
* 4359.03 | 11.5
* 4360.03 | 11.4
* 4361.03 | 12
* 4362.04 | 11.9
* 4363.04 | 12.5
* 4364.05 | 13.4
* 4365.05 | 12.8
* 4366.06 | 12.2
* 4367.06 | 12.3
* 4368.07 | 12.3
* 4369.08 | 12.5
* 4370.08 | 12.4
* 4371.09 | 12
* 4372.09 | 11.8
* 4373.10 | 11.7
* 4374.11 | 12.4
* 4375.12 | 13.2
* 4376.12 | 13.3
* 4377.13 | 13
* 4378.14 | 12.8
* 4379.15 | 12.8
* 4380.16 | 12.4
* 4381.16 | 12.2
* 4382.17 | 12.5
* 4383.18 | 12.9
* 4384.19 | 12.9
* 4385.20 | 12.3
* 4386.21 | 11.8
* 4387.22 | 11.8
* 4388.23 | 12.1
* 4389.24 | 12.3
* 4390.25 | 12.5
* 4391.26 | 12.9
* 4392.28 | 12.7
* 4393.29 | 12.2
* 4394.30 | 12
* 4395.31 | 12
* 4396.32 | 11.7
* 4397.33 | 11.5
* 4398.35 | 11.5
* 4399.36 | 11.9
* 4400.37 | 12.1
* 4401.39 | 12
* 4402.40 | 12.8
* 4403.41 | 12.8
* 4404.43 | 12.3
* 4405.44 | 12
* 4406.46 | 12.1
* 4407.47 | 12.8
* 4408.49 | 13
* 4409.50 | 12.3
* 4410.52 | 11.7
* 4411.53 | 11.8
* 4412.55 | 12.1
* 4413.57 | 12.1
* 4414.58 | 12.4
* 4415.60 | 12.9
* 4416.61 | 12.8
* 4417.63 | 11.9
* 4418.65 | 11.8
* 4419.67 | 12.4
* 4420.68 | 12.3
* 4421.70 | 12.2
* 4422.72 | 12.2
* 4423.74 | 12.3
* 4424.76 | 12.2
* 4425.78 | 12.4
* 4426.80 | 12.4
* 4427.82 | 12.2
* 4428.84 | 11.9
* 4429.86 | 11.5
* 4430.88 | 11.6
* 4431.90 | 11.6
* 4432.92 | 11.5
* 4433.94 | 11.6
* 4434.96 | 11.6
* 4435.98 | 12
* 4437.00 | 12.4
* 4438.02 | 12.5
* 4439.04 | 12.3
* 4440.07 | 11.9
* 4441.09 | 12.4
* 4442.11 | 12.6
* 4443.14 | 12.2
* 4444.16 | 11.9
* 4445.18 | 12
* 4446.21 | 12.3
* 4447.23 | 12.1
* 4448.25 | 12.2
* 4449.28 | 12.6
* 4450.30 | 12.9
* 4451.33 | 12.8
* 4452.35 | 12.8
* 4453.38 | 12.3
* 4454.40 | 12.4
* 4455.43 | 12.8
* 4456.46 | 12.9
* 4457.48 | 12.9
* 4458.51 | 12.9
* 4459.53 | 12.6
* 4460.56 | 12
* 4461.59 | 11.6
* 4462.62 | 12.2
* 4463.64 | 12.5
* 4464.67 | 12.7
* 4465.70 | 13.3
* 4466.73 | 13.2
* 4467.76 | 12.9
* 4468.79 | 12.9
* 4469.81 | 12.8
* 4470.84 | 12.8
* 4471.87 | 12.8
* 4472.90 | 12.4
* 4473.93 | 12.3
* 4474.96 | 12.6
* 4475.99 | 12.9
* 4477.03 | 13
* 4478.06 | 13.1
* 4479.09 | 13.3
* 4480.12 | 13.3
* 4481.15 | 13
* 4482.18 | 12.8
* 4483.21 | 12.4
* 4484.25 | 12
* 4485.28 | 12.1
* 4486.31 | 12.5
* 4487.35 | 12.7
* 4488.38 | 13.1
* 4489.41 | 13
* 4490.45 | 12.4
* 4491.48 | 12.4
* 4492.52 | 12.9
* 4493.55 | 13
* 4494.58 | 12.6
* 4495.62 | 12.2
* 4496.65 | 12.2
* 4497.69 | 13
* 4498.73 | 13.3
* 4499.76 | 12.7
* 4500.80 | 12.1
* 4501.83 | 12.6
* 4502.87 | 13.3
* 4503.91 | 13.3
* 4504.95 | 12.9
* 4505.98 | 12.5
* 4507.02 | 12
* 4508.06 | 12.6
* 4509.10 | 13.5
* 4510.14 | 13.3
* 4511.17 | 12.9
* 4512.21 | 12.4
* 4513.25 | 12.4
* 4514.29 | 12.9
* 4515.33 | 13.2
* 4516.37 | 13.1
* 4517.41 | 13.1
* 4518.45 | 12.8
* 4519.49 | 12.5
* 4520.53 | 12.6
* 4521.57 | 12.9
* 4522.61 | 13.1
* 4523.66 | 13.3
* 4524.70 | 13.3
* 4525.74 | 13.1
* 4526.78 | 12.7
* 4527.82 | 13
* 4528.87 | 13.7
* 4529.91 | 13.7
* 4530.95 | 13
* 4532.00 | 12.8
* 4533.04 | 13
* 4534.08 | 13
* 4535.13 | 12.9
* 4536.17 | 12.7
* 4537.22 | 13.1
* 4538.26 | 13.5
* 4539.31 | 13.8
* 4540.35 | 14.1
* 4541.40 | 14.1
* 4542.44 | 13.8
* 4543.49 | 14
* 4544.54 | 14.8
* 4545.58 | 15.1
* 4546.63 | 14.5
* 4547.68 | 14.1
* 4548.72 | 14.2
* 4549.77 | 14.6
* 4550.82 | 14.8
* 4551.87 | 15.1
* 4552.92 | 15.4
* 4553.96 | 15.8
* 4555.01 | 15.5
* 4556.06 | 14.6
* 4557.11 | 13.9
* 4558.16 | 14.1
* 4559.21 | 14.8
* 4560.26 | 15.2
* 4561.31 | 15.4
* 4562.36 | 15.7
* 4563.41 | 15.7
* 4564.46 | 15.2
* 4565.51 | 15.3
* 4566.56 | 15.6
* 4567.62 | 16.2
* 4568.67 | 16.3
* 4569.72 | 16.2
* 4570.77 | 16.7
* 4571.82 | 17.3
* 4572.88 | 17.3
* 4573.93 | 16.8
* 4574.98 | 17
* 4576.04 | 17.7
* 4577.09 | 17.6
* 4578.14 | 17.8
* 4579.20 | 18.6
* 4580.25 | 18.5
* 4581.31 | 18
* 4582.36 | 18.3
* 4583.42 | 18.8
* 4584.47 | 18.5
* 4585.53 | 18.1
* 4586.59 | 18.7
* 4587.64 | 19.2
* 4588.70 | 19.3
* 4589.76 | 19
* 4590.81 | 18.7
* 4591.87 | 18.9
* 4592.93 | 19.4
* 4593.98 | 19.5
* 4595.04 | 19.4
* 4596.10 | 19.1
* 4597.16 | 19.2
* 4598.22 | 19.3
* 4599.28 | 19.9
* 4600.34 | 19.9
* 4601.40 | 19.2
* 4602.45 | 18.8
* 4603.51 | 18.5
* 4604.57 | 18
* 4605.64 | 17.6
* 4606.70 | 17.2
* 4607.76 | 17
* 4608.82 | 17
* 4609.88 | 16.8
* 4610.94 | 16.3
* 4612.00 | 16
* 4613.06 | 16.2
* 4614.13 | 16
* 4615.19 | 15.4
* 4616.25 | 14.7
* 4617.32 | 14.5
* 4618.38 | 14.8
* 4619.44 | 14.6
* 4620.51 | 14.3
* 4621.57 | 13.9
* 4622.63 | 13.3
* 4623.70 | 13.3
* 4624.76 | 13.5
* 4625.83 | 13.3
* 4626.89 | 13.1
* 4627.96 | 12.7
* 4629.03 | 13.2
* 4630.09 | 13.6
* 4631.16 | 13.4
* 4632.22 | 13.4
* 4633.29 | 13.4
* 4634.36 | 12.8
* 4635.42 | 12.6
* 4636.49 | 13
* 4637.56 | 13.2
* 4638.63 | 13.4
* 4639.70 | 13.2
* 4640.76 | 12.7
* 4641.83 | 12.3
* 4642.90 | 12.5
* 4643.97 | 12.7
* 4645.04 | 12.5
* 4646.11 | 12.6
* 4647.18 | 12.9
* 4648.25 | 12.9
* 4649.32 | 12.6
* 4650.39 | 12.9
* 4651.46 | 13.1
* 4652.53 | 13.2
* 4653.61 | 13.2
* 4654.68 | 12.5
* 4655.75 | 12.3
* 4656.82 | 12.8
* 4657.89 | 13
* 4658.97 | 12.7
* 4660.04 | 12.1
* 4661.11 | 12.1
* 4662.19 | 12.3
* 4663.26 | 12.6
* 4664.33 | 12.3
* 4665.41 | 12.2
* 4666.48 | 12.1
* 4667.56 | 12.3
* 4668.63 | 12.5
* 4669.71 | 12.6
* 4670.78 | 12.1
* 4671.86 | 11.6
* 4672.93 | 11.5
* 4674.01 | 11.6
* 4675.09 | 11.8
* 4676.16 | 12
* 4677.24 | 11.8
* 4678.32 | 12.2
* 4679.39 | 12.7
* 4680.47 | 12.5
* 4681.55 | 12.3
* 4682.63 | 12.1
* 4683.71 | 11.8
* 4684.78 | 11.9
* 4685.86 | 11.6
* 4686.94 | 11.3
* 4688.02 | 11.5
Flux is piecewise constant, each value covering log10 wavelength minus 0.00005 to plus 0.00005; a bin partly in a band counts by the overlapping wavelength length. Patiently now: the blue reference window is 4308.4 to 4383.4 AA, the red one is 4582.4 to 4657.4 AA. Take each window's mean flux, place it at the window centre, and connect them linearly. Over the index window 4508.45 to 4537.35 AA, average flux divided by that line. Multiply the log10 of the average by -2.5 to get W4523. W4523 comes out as 0.11 mag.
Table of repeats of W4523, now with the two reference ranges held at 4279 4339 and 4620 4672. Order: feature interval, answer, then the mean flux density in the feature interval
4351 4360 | 0.11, 12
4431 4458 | 0.08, 12.3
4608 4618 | -0.23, 15.9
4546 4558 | -0.14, 14.8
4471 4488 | 0.03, 12.7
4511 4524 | 0.02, 12.8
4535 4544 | -0.05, 13.6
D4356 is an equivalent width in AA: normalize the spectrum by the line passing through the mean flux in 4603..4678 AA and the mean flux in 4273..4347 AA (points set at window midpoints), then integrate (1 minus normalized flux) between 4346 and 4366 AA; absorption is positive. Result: 1.7 AA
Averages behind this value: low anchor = 13.1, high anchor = 13.5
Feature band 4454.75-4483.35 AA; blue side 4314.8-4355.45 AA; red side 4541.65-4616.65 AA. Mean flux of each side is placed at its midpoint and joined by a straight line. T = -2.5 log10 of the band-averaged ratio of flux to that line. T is 0.168 mag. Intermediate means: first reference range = 12.5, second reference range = 16.9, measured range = 12.7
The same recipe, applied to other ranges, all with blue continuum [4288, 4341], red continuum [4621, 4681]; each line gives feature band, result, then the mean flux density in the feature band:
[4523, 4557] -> -0.081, 13.9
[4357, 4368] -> 0.086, 12.2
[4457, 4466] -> 0.047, 12.5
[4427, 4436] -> 0.120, 11.7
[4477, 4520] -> 0.018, 12.8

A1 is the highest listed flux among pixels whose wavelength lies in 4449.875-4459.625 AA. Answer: 12.9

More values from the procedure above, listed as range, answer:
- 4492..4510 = 13.5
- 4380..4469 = 13.3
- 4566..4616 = 19.9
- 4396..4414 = 13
